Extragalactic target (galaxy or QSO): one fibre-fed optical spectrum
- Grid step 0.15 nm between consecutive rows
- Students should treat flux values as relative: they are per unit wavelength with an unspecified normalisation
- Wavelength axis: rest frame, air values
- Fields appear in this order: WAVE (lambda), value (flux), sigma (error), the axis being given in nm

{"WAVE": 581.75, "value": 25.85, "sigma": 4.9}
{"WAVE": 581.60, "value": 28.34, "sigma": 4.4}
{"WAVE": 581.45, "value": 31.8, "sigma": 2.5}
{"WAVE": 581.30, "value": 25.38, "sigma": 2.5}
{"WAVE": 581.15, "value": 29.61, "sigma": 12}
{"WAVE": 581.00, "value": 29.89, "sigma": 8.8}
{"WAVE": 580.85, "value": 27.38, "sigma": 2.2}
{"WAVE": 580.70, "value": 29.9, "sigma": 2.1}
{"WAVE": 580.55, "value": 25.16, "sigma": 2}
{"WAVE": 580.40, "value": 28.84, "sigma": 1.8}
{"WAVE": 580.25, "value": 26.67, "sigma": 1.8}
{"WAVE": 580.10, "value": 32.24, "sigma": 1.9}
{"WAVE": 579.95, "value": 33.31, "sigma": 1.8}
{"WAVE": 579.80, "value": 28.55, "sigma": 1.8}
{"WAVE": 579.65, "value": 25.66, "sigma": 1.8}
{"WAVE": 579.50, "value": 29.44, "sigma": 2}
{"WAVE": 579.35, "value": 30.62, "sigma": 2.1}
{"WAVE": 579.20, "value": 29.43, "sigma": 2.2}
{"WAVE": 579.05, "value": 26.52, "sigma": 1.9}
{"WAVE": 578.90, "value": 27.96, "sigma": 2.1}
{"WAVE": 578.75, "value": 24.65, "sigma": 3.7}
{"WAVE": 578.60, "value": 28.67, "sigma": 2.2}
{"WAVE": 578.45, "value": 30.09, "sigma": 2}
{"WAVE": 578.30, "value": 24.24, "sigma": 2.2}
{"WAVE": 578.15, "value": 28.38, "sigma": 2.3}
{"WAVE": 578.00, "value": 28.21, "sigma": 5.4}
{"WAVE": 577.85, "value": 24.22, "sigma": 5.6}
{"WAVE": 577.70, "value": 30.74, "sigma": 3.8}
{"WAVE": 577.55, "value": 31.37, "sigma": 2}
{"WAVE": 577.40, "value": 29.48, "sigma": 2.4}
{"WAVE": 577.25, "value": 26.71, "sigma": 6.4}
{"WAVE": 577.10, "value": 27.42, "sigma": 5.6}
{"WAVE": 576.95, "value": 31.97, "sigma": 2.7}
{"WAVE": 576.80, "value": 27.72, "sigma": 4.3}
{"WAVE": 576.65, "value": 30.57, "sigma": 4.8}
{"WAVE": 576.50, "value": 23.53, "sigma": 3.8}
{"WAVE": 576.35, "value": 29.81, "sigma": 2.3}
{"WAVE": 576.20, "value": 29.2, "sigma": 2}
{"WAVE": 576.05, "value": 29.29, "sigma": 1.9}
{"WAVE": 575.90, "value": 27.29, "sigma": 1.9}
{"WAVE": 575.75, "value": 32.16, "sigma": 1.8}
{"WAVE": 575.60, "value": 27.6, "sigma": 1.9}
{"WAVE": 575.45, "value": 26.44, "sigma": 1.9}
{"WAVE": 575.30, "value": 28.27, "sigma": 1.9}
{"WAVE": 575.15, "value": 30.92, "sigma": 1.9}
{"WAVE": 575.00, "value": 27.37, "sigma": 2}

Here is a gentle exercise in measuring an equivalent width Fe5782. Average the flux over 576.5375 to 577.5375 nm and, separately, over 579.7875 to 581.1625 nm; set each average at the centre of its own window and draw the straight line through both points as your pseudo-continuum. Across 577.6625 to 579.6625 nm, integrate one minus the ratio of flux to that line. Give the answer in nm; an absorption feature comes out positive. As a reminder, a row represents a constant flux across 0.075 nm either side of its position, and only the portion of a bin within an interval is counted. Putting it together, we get 0.086 nm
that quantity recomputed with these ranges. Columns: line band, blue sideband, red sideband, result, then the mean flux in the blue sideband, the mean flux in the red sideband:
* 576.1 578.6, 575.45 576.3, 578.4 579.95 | 0.025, 28.9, 28.4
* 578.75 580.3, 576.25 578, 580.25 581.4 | -0.037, 28.5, 28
